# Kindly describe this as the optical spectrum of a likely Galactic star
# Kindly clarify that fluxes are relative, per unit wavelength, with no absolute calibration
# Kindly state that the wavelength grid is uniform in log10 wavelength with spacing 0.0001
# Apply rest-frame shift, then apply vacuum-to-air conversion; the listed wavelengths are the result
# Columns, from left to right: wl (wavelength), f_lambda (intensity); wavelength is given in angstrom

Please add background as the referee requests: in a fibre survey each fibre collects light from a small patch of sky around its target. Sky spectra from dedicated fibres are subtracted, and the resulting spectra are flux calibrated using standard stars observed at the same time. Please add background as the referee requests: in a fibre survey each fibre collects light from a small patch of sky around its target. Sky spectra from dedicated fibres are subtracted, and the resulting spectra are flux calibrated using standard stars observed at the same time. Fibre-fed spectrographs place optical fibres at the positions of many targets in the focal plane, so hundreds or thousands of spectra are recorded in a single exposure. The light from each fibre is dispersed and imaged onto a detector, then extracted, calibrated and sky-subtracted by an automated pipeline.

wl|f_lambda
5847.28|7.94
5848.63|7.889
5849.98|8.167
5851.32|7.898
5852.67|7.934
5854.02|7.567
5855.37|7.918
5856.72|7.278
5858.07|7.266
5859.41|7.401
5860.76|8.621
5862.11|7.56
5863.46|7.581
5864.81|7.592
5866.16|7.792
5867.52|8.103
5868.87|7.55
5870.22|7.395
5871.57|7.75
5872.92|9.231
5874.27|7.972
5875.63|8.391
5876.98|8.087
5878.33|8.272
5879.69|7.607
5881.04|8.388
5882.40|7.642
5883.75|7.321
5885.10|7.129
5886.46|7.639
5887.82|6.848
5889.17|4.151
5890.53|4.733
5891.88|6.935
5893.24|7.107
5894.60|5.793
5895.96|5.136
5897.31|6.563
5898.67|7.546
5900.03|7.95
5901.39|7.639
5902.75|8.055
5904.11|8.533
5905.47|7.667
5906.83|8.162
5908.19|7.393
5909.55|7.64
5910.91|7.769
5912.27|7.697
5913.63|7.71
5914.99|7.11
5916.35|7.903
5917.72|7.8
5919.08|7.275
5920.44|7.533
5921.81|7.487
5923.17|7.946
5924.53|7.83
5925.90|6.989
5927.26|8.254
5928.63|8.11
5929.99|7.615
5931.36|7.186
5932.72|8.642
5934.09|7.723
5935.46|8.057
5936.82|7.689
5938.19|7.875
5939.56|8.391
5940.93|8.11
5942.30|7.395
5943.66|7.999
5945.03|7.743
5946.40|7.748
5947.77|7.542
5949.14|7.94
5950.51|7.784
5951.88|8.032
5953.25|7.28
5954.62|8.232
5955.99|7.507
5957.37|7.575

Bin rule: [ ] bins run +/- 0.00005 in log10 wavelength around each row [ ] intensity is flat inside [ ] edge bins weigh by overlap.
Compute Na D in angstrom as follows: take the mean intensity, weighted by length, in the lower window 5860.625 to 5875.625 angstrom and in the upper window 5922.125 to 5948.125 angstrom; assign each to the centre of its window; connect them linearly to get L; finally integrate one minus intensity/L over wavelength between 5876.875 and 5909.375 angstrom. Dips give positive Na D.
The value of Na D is 2.9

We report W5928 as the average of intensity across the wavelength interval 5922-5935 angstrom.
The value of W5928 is 7.8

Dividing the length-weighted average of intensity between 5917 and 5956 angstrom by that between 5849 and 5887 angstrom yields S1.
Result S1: 1.00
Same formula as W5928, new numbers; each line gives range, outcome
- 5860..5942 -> 7.57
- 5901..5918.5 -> 7.78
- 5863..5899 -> 7.26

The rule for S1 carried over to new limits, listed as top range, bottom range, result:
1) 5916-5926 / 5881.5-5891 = 1.16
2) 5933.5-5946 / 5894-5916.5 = 1.06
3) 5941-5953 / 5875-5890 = 1.05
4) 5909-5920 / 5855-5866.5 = 0.99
